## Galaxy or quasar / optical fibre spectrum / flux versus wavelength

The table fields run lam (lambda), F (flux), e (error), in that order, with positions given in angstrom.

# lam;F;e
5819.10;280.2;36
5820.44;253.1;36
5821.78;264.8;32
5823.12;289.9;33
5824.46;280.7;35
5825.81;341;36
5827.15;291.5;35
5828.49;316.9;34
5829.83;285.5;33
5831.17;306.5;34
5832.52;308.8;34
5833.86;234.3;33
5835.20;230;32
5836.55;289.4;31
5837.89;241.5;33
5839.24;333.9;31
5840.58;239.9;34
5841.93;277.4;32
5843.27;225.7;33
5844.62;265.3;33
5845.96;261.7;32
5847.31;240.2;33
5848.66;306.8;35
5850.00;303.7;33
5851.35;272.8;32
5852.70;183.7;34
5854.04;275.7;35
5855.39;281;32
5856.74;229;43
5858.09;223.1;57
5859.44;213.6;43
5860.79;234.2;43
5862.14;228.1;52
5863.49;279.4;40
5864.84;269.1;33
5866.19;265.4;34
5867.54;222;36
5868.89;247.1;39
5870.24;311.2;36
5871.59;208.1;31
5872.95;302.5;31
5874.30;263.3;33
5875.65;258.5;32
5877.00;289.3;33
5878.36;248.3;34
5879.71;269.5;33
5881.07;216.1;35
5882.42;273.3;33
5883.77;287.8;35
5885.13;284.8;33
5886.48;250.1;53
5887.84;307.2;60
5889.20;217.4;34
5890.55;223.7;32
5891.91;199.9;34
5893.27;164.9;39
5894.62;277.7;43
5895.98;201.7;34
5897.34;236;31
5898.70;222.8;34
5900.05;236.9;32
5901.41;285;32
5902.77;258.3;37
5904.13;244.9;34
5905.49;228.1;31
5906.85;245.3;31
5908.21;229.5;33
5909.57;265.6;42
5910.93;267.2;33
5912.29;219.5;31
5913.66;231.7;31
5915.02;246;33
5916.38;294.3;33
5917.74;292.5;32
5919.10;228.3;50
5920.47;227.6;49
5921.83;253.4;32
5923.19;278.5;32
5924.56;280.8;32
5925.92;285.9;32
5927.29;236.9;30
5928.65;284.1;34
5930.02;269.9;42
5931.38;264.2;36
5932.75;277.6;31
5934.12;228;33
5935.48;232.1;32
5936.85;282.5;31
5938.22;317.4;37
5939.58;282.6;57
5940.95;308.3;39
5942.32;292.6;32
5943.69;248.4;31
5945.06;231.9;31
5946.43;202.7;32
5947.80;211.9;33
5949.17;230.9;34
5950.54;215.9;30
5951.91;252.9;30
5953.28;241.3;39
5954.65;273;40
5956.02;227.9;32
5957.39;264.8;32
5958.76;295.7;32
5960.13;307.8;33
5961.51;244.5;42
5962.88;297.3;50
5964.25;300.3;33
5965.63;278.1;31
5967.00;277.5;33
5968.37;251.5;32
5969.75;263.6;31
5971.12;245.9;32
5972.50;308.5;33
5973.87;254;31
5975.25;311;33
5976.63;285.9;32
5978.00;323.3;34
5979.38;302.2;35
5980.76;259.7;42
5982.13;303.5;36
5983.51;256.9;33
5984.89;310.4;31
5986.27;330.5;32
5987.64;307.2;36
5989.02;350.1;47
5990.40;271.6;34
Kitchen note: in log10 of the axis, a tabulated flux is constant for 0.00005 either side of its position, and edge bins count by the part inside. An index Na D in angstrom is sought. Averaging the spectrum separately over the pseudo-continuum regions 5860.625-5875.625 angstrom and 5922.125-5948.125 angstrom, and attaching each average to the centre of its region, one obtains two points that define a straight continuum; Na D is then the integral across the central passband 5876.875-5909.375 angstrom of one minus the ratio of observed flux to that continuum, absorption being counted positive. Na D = 1.9 angstrom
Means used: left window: 258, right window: 265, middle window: 245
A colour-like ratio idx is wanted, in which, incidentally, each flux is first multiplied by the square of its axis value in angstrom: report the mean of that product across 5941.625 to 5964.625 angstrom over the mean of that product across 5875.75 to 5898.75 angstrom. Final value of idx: 1.06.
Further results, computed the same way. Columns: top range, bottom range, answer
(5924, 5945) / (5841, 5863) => 1.11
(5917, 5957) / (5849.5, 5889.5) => 1.02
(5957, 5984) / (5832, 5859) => 1.13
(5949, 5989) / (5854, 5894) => 1.15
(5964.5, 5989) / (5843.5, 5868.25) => 1.19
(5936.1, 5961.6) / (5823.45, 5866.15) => 1.01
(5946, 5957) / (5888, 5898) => 1.07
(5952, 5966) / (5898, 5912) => 1.12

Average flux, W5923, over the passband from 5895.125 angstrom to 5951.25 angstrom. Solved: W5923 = 253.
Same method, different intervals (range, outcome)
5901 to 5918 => 253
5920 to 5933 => 266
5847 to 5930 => 253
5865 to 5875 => 261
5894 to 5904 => 245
